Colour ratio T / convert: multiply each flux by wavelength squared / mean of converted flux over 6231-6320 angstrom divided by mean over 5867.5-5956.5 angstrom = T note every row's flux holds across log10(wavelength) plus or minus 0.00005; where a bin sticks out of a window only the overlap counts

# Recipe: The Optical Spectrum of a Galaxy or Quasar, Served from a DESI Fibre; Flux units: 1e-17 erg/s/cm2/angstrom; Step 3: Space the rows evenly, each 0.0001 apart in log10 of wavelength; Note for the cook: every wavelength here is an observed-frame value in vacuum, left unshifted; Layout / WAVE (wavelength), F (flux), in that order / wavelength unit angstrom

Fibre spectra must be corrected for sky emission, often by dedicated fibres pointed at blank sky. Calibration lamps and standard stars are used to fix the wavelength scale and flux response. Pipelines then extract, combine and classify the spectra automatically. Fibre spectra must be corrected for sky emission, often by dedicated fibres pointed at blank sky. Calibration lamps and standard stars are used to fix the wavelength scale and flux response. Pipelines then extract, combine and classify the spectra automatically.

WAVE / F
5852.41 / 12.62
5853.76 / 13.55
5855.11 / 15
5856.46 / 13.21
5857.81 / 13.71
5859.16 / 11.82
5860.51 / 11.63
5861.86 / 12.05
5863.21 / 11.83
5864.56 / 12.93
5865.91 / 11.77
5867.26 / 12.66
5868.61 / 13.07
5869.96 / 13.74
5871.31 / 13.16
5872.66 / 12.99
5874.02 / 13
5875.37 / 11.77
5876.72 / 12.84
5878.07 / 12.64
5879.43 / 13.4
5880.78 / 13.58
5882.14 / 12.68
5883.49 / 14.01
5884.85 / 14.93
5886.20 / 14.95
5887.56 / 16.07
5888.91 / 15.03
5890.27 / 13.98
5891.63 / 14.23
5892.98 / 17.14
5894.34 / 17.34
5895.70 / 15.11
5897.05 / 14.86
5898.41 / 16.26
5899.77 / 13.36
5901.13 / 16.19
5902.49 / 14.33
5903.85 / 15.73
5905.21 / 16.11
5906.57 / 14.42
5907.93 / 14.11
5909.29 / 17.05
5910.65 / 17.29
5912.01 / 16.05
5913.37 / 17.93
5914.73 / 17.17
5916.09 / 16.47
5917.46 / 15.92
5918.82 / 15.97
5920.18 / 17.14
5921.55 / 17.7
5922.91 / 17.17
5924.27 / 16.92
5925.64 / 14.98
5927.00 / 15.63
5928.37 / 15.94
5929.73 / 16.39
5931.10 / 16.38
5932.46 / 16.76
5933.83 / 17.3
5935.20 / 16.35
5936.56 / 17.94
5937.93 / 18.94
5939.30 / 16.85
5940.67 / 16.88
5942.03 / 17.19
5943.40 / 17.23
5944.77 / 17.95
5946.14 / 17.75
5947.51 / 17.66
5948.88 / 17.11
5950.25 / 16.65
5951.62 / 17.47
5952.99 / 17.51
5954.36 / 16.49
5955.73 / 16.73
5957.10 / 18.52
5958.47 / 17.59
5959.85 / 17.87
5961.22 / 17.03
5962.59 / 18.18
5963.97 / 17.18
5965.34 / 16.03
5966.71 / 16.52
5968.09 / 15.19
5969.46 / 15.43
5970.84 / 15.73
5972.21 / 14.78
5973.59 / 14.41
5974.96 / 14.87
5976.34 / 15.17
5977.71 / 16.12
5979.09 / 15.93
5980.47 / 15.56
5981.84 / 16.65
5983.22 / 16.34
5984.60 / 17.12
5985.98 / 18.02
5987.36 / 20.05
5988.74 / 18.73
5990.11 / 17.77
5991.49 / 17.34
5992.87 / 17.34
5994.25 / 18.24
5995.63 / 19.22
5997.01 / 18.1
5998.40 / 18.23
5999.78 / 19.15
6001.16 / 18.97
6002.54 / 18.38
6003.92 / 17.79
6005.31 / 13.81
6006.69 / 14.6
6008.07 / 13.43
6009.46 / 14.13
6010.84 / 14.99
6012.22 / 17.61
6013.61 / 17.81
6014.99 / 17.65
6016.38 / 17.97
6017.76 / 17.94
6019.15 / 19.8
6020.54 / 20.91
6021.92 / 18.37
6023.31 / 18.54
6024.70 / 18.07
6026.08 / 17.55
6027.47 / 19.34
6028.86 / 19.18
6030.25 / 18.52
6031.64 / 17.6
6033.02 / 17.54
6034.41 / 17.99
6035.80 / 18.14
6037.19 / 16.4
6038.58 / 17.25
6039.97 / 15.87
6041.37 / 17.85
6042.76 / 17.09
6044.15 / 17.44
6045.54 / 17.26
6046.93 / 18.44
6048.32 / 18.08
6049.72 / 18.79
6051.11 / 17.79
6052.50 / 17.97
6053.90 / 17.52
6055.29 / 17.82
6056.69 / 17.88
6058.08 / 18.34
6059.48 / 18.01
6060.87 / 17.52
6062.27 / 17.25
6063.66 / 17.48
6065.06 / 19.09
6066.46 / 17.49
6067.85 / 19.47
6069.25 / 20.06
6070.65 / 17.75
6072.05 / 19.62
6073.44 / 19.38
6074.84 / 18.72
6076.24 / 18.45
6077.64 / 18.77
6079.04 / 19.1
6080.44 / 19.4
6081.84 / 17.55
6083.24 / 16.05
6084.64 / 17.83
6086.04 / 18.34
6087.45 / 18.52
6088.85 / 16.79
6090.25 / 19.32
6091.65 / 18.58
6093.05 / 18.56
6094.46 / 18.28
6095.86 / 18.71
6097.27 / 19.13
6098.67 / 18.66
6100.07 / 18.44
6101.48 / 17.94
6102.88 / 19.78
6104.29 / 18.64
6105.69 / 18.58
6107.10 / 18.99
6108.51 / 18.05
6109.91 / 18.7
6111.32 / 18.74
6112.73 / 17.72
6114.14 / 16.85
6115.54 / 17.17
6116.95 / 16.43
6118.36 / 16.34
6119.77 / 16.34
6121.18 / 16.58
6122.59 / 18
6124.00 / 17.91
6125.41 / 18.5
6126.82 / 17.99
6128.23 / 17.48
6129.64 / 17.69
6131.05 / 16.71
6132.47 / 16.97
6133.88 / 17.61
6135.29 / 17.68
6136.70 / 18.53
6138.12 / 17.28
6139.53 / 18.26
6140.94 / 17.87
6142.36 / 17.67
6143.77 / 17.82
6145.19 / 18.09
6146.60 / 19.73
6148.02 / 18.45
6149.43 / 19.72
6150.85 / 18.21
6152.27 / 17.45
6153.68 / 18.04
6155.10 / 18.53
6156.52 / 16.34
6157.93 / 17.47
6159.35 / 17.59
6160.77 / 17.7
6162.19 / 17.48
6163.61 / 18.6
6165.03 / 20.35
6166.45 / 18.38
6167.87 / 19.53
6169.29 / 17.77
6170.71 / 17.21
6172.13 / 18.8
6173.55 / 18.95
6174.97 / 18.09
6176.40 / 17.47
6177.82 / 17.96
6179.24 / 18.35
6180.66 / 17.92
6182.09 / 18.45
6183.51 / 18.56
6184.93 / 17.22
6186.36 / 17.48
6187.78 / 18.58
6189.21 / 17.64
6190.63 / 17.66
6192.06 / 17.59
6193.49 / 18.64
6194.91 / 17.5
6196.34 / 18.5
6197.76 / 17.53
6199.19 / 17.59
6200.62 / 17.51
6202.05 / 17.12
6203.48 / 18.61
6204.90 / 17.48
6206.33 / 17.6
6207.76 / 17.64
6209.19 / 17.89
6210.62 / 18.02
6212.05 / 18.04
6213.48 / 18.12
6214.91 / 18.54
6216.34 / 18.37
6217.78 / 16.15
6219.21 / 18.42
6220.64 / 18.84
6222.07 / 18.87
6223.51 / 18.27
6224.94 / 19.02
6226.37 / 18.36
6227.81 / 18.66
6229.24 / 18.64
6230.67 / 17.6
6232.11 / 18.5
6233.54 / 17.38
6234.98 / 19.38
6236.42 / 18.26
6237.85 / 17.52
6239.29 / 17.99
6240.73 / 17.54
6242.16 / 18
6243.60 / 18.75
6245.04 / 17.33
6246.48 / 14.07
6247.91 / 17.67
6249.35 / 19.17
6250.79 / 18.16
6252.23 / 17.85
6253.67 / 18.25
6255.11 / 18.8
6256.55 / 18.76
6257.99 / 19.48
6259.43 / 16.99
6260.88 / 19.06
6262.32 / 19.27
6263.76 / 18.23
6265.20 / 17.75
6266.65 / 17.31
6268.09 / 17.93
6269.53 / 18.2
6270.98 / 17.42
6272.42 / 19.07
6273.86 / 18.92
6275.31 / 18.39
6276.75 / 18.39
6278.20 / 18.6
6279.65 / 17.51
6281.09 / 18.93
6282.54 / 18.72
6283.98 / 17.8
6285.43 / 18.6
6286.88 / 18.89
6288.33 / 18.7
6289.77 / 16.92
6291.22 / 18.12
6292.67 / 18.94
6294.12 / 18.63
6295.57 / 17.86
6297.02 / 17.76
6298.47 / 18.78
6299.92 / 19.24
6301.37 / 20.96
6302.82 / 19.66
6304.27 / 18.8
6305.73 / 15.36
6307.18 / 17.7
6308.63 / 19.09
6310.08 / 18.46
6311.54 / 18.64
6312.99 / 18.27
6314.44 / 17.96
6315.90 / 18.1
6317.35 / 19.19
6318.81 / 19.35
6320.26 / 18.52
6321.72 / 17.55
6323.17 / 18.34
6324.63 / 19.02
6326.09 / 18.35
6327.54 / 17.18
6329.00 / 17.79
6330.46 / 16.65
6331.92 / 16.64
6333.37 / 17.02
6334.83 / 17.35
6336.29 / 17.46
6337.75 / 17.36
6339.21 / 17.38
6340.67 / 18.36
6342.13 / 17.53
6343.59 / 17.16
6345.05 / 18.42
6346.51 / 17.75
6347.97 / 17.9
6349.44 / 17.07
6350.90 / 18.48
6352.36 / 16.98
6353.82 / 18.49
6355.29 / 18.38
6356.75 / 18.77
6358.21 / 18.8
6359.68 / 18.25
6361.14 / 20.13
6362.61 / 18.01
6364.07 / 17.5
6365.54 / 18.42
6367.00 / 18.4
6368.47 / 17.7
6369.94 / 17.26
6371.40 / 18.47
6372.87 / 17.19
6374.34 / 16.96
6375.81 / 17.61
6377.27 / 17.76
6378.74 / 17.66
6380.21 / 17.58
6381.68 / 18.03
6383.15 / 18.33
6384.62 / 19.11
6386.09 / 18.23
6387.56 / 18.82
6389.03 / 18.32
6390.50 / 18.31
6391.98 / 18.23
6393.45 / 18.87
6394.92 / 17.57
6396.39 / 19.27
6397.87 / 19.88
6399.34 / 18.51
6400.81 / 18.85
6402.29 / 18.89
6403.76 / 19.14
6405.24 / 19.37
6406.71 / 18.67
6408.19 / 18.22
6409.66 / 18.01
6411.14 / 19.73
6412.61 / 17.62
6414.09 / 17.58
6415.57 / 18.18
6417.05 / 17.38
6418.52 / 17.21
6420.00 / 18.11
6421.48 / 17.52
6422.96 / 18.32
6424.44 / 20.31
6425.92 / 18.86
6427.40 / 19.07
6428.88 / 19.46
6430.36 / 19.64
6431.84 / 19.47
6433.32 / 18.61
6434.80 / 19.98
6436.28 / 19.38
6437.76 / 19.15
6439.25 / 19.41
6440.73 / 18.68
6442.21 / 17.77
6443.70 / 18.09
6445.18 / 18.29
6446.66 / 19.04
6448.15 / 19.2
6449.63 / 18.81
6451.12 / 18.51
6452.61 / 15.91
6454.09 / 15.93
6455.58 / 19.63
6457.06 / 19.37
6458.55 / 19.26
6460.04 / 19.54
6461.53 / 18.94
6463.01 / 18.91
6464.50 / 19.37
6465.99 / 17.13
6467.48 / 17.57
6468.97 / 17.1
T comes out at 1.3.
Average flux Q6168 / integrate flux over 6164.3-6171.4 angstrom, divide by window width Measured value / 18.7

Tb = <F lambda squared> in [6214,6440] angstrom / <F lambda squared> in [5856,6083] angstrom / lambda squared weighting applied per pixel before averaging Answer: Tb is 1.2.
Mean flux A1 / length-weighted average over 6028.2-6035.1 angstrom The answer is 18.2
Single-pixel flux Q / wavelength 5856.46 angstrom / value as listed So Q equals 13.21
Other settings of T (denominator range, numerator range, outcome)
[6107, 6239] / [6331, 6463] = 1.10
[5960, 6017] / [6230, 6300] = 1.19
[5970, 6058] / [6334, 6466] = 1.20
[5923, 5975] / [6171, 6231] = 1.17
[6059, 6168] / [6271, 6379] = 1.07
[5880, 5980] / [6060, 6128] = 1.18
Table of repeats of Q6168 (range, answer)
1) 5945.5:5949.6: 17.5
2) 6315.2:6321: 18.8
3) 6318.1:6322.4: 18.5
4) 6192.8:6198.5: 18.1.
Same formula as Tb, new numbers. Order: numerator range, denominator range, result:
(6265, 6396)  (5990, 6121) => 1.11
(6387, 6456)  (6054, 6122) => 1.14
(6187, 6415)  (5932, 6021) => 1.18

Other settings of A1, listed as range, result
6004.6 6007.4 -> 14.2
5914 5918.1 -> 16.5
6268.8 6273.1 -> 18.2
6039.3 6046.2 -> 17.1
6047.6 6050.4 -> 18.4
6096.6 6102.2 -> 18.6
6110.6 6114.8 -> 17.7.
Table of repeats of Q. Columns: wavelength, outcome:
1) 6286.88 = 18.89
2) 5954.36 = 16.49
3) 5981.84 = 16.65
